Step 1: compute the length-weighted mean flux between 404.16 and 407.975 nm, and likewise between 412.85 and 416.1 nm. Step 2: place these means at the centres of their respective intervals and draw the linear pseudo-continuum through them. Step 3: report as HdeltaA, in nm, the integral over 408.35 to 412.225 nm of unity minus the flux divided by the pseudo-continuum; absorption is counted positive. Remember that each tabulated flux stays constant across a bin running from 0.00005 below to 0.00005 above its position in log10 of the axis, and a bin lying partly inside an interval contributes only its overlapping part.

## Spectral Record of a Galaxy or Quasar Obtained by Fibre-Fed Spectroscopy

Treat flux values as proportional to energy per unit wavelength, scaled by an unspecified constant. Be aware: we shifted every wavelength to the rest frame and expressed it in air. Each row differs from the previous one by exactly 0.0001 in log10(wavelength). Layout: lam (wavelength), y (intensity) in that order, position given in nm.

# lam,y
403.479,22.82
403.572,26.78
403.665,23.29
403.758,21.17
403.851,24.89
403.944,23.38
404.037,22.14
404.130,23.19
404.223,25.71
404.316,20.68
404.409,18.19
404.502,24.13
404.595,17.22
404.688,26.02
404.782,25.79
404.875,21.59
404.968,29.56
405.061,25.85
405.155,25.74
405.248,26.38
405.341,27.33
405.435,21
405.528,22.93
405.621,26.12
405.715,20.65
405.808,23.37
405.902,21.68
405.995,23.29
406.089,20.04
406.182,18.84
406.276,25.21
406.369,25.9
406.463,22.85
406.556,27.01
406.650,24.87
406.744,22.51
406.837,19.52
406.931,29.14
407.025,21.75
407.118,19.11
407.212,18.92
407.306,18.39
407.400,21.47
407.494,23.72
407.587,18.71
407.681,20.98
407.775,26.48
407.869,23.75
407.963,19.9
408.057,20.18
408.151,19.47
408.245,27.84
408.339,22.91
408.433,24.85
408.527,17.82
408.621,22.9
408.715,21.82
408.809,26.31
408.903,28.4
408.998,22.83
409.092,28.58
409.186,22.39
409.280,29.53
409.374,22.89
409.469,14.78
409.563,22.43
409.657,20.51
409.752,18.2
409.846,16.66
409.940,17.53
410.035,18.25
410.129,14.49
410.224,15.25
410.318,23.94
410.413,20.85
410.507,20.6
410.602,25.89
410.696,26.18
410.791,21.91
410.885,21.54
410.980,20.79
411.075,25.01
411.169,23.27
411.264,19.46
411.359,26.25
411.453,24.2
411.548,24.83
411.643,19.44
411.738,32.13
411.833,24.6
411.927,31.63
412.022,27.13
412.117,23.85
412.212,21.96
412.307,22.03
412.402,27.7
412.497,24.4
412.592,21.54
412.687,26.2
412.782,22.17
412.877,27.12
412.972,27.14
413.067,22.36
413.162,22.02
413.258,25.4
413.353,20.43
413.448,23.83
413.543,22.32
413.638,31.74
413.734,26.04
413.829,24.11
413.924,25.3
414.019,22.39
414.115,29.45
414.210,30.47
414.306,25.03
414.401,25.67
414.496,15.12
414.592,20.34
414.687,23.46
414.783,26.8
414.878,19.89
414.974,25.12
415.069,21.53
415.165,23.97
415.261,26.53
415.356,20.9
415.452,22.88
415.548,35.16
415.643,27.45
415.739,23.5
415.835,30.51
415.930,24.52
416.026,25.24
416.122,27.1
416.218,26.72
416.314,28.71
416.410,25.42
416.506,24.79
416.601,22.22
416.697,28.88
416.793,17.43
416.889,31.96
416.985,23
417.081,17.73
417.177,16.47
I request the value 0.19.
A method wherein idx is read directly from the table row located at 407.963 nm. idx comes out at 19.9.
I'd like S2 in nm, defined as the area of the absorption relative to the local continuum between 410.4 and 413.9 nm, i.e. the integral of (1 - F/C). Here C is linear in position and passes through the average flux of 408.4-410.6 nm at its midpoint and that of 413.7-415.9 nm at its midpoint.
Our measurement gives -0.18 nm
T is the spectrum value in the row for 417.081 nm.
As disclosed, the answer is 17.73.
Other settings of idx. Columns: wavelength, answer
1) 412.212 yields 21.96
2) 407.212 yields 18.92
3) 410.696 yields 26.18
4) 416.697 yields 28.88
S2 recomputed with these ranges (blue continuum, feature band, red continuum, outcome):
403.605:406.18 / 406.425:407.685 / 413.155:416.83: 0.083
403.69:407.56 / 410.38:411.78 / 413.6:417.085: 0.043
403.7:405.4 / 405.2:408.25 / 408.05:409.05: 0.120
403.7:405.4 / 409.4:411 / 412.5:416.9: 0.288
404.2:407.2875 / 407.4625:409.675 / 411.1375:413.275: 0.084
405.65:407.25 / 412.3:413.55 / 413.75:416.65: 0.021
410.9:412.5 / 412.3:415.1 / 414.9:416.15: 0.090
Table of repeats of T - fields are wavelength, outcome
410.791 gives 21.91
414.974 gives 25.12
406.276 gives 25.21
